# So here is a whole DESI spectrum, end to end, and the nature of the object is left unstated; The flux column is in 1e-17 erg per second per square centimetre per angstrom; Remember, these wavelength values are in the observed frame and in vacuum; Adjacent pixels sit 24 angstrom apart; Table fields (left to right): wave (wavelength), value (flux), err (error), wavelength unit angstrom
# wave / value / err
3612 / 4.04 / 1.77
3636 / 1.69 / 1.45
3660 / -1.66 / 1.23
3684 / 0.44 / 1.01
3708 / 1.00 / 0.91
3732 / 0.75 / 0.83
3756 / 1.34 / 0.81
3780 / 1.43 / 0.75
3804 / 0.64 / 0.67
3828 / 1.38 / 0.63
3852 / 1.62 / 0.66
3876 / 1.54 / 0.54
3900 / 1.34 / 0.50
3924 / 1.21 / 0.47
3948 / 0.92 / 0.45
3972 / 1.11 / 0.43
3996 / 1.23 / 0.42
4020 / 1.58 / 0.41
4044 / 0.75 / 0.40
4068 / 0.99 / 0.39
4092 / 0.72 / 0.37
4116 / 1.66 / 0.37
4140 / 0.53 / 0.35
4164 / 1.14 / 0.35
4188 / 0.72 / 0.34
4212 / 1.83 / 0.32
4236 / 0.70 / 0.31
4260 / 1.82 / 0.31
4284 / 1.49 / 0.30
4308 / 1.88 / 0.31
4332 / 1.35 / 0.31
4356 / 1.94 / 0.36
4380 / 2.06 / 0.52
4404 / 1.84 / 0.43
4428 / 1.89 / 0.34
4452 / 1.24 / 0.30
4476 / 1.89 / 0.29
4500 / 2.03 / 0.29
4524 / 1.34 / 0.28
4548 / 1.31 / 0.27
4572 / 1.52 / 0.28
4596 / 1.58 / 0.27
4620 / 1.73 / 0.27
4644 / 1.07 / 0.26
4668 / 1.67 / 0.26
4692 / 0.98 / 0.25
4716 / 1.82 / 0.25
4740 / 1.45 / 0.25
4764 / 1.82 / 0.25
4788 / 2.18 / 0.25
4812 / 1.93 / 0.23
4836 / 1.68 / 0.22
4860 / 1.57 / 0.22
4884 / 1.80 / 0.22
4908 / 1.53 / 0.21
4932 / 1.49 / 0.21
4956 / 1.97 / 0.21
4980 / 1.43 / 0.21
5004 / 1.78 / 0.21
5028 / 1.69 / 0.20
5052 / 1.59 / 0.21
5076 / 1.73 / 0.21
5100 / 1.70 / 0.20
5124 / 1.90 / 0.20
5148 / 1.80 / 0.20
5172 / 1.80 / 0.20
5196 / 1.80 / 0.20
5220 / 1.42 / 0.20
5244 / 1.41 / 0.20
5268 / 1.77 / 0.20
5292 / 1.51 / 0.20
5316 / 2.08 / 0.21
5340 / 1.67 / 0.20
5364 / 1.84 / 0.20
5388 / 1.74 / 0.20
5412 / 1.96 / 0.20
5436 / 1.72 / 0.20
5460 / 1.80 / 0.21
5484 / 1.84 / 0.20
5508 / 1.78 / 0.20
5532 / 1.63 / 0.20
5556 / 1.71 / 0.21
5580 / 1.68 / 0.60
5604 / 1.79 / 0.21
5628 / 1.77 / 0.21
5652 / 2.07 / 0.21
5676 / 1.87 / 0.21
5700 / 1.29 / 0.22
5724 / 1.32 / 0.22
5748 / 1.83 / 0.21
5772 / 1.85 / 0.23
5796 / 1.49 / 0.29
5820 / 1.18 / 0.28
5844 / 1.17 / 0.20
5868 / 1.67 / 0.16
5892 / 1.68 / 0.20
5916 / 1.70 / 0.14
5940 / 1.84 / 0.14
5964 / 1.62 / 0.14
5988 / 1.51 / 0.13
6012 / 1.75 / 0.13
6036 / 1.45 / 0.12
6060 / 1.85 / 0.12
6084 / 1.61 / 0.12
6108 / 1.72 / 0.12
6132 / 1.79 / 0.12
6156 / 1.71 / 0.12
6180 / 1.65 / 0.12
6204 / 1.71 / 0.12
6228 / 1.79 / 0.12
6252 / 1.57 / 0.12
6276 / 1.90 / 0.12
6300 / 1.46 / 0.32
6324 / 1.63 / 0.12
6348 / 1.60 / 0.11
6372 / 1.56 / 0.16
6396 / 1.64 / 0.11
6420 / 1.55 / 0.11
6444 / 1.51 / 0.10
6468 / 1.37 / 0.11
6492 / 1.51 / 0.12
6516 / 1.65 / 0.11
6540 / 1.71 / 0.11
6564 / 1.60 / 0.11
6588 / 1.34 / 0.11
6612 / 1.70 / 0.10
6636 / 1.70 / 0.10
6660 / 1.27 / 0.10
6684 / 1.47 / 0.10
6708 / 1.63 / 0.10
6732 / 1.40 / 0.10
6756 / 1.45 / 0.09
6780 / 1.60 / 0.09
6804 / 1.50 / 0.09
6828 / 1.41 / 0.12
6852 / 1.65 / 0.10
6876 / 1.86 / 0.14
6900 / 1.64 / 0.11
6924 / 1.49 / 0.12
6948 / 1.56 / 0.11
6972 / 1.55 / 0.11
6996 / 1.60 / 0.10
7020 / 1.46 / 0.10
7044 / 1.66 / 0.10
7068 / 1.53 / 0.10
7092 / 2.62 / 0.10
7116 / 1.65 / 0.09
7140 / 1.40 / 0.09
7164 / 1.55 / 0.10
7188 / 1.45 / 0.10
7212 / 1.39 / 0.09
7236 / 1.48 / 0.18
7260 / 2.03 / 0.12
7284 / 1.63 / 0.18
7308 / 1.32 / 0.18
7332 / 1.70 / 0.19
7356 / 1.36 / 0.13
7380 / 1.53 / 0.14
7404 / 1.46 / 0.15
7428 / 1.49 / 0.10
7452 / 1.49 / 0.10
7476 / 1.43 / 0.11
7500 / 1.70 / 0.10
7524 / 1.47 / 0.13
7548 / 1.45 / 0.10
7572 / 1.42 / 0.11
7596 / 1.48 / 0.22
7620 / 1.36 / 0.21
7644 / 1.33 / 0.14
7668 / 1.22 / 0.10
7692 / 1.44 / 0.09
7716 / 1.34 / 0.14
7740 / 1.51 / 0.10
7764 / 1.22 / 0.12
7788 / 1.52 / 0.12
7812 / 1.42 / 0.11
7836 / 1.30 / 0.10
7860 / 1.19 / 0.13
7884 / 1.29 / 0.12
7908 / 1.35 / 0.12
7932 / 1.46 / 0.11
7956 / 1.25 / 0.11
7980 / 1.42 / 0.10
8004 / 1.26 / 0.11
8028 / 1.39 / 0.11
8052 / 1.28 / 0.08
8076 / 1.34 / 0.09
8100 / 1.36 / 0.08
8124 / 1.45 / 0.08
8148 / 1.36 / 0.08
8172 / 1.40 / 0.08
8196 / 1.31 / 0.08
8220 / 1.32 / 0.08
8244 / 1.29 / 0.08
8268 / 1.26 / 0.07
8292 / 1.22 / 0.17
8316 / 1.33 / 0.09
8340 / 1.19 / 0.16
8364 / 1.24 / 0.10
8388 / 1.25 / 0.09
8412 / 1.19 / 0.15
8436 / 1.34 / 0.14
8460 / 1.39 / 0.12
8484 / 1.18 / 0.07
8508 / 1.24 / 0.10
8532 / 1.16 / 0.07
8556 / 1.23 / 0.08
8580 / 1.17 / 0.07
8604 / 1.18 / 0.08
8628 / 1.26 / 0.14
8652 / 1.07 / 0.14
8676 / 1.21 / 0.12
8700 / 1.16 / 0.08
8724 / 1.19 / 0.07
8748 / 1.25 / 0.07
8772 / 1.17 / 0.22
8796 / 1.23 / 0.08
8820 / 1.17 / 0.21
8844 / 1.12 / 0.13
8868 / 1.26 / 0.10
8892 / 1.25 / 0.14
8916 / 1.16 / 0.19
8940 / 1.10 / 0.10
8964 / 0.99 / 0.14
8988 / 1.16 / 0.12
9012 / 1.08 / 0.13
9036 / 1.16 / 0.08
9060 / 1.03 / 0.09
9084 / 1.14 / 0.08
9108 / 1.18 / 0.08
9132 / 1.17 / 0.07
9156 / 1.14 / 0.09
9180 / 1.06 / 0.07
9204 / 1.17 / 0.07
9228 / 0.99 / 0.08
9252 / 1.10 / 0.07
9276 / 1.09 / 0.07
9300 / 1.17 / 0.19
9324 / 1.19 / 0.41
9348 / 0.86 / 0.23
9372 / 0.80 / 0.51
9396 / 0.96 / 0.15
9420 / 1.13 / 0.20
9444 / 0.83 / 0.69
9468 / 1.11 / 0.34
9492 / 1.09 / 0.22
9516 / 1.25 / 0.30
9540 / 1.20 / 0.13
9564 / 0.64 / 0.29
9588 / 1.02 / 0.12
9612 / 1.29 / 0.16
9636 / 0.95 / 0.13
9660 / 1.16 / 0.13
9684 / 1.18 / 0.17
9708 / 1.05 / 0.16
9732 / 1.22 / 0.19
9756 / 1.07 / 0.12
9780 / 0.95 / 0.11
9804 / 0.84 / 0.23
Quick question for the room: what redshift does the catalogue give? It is 0.079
